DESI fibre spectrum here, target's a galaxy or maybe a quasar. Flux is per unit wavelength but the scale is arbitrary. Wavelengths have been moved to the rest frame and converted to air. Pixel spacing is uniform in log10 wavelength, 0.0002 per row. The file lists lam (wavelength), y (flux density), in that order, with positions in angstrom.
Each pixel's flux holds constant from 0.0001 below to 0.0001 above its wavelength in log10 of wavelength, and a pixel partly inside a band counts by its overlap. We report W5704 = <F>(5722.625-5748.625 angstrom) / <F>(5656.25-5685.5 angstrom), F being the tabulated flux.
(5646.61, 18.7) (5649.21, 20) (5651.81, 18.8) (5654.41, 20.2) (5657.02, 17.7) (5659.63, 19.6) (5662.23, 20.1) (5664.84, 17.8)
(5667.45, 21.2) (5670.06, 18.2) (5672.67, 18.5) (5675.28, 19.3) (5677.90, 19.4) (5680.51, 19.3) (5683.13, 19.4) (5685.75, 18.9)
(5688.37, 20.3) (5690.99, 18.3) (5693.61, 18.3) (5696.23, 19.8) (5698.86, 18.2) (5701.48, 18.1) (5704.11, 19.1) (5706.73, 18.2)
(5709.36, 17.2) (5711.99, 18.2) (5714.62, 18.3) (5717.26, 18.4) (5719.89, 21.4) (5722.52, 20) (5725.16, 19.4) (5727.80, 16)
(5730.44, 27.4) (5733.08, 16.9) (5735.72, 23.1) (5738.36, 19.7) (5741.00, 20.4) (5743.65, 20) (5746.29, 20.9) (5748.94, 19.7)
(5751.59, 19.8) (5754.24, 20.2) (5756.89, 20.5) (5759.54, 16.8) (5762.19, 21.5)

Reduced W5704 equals 1.06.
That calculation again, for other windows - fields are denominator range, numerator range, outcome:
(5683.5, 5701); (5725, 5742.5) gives 1.08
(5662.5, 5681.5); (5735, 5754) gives 1.07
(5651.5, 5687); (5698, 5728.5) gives 0.97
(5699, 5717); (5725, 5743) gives 1.12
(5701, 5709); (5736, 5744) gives 1.11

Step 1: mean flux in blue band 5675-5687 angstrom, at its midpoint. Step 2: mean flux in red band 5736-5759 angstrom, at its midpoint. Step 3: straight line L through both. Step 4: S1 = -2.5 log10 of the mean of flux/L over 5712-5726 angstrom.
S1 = 0.02 mag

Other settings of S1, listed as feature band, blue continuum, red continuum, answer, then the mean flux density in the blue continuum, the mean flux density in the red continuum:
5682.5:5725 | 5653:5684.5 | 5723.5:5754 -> 0.05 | 19.2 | 20.3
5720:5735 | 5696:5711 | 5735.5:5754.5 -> -0.04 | 18.3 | 20.3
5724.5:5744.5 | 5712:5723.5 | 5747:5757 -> -0.04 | 19.4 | 20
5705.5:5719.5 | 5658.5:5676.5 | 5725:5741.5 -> 0.10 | 19.2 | 20.5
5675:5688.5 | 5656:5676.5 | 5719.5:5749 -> 0.00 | 19.1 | 20.4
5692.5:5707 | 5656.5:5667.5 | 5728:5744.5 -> 0.08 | 19.2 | 20.9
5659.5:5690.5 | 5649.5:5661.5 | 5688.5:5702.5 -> -0.02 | 19.2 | 18.7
